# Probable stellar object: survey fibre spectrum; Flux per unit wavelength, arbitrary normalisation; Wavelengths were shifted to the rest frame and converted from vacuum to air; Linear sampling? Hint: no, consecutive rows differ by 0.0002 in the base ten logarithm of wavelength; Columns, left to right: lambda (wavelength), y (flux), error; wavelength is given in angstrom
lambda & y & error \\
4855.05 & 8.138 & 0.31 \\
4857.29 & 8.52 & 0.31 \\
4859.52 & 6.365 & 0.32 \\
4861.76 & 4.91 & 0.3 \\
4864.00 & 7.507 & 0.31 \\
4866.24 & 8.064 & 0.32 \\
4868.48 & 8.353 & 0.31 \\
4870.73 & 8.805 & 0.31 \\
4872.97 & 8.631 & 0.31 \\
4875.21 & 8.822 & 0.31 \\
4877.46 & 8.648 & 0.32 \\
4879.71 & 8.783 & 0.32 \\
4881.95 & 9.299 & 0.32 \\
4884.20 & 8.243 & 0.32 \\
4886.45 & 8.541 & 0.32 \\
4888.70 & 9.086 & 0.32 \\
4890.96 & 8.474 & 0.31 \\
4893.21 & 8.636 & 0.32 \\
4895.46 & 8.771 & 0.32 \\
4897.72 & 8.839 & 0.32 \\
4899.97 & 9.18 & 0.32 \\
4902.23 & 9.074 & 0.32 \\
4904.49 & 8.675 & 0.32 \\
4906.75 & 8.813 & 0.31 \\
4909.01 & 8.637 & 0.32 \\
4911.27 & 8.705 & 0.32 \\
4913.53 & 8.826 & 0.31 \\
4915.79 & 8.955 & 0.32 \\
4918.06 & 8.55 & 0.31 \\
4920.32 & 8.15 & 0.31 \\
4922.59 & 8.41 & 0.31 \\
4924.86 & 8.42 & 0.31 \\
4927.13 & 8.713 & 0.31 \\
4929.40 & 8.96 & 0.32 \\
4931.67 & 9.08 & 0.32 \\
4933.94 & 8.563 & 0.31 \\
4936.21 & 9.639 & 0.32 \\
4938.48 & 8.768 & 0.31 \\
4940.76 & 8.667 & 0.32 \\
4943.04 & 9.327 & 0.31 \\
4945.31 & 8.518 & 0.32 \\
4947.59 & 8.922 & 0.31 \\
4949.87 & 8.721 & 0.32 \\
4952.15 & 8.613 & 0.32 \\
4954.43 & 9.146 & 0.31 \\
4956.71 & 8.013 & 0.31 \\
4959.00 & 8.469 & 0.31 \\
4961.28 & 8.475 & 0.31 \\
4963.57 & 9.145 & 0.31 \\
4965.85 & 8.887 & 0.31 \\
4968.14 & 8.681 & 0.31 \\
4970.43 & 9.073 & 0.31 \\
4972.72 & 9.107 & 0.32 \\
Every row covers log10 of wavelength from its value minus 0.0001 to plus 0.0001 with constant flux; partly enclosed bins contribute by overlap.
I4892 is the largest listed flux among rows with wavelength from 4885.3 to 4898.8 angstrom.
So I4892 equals 9.086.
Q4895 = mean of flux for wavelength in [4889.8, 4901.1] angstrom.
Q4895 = 8.78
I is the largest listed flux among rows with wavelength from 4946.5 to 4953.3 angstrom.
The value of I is 8.922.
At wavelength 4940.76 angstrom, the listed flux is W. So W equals 8.667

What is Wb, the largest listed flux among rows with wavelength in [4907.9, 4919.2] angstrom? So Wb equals 8.955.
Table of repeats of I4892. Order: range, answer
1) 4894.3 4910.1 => 9.18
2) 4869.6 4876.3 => 8.822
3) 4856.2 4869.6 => 8.52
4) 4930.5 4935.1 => 9.08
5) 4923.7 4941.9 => 9.639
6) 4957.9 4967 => 9.145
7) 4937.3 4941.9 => 8.768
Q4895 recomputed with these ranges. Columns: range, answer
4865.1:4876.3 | 8.53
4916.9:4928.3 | 8.44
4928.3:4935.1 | 8.88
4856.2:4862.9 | 6.6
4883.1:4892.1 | 8.58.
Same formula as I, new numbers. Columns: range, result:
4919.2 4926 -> 8.42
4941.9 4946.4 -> 9.327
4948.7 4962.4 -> 9.146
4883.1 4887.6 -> 8.541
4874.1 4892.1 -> 9.299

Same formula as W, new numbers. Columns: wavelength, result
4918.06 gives 8.55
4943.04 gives 9.327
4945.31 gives 8.518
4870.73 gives 8.805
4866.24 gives 8.064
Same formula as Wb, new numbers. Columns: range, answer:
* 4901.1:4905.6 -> 9.074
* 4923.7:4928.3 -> 8.713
